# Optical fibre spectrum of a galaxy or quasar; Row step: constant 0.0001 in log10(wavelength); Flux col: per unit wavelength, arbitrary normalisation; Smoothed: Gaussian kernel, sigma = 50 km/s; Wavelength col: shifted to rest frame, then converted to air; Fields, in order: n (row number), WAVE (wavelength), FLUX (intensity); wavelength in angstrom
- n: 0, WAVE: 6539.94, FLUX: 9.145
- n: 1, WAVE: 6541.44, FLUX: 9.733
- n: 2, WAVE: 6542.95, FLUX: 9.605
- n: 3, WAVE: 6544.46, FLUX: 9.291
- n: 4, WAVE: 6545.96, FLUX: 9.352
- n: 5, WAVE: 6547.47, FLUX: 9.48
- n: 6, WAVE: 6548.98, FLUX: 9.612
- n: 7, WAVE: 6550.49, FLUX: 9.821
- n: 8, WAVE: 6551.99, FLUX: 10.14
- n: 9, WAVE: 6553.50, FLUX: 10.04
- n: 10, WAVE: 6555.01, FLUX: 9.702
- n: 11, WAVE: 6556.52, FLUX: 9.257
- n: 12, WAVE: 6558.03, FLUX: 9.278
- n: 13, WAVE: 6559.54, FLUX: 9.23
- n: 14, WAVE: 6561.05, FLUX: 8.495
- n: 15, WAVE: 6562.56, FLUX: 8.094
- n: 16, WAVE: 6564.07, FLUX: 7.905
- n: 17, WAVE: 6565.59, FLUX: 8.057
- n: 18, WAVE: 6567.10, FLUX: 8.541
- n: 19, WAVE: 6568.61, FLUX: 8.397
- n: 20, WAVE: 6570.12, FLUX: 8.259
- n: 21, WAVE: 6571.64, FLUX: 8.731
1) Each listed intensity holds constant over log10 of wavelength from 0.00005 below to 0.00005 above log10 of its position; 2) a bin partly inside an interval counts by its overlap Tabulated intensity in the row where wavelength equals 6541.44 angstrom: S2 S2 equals 9.733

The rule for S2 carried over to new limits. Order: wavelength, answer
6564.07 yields 7.905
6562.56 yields 8.094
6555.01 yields 9.702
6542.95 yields 9.605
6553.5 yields 10.04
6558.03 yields 9.278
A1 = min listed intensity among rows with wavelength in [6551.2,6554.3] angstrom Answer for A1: 10.04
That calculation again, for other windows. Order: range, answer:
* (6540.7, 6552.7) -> 9.291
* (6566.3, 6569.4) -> 8.397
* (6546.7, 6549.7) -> 9.48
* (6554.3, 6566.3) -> 7.905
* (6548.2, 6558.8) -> 9.257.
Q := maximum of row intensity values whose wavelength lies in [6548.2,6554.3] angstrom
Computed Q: 10.14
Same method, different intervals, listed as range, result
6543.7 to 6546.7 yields 9.352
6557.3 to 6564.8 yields 9.278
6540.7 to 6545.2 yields 9.733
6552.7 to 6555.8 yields 10.04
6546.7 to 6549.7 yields 9.612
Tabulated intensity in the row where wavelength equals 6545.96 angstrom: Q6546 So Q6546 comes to 9.352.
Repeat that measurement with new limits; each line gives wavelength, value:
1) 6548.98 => 9.612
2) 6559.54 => 9.23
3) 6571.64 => 8.731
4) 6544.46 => 9.291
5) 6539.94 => 9.145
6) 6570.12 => 8.259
